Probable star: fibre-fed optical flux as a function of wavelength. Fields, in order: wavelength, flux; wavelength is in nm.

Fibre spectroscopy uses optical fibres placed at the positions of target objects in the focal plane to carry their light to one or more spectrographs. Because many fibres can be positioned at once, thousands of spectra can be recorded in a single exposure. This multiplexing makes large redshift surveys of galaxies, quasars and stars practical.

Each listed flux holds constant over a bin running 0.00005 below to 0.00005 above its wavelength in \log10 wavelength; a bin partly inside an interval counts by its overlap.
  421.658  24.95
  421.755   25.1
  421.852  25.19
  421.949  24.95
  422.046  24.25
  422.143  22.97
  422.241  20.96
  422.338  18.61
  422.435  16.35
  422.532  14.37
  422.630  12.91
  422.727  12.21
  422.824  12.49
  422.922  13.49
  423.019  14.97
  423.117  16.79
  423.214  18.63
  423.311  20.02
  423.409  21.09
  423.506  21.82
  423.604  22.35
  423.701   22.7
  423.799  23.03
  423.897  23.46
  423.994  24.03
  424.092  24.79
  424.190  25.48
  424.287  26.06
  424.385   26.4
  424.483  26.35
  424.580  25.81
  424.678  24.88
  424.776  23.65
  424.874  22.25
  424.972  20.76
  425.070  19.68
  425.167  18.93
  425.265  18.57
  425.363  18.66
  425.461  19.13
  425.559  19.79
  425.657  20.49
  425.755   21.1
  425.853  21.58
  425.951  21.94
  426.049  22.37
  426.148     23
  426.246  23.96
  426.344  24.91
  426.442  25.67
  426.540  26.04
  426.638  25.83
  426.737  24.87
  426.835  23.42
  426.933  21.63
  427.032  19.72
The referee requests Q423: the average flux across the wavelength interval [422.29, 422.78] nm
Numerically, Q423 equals 14.9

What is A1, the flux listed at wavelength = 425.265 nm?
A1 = 18.57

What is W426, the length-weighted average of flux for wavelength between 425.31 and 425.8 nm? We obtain 19.8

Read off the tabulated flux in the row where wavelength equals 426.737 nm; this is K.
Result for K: 24.87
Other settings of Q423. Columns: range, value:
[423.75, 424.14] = 23.8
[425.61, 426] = 21.3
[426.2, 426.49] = 24.9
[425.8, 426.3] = 22.6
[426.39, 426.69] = 25.8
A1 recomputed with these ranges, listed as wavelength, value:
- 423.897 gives 23.46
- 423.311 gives 20.02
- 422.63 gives 12.91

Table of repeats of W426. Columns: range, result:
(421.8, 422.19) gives 24.4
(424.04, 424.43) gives 25.6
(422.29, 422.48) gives 17.5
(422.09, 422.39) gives 20.8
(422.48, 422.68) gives 13.7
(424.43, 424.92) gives 24.6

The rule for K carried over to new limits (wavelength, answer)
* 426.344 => 24.91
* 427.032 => 19.72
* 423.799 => 23.03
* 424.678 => 24.88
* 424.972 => 20.76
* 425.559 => 19.79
